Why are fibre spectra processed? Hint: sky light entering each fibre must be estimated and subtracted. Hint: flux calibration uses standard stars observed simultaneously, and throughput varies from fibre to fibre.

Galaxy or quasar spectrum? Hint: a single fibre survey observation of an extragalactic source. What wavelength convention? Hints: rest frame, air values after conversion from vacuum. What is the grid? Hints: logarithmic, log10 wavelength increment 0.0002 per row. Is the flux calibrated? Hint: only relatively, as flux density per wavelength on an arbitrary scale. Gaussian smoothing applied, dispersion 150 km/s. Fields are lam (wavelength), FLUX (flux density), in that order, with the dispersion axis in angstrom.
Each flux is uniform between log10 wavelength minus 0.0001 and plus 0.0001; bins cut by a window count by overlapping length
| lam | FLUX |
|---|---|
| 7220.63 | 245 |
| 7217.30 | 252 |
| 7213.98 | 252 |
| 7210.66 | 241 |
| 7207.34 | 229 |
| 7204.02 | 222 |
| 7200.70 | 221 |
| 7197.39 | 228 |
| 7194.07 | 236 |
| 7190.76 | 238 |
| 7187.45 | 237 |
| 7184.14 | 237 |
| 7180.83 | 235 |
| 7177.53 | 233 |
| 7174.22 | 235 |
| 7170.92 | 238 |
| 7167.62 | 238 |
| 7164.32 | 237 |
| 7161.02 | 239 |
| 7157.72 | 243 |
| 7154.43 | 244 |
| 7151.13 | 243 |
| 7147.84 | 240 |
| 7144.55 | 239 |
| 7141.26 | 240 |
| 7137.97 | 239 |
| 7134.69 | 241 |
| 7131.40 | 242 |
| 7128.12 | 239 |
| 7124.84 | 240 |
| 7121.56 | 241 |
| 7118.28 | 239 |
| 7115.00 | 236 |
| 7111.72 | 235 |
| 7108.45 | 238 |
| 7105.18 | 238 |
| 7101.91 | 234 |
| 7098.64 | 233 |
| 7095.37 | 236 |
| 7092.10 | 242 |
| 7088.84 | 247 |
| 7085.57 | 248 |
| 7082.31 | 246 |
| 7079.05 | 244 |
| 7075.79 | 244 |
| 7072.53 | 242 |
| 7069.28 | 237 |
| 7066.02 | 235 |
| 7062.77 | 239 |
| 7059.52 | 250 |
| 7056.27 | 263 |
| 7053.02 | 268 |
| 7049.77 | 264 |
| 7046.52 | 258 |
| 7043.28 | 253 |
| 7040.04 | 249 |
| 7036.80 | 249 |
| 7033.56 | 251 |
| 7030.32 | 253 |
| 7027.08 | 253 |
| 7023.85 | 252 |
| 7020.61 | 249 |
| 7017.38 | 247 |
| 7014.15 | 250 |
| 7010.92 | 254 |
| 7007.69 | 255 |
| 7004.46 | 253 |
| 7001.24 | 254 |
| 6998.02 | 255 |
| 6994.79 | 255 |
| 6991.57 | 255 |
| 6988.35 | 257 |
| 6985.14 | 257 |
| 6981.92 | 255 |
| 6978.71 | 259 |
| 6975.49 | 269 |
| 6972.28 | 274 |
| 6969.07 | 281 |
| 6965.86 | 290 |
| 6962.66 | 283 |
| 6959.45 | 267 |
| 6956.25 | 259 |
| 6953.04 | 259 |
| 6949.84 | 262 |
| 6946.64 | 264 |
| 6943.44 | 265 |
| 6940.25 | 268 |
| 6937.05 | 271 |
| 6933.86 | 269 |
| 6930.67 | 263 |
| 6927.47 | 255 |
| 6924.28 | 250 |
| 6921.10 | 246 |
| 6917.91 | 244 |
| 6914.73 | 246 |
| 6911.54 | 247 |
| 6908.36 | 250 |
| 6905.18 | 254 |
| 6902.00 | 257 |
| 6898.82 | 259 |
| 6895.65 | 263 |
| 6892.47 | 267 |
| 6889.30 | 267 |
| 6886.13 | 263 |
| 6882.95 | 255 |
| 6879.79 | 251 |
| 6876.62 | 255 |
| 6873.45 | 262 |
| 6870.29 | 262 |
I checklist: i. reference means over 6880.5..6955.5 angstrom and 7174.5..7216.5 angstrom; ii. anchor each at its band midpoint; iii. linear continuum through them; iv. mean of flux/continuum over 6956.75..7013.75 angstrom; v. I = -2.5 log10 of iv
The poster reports -0.04 mag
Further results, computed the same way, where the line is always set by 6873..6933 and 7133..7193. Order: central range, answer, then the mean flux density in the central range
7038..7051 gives -0.04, 256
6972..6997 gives -0.04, 259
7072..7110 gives 0.01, 241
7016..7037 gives -0.01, 251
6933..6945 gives -0.06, 268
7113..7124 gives 0.01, 238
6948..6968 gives -0.08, 270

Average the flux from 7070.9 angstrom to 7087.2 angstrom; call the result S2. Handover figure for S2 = 245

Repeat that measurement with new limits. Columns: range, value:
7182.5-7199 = 235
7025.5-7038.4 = 251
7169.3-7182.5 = 235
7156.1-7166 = 240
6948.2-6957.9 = 260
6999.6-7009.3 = 254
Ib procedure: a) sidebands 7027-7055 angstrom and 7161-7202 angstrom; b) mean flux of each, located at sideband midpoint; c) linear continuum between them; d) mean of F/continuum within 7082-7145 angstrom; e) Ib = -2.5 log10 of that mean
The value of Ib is 0.02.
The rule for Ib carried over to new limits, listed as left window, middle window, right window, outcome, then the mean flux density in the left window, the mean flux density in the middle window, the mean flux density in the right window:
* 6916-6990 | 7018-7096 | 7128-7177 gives 0.01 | 264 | 249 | 240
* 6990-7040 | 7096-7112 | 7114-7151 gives 0.03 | 252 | 236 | 240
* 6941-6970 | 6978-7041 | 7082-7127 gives 0.02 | 270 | 253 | 239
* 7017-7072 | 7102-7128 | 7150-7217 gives 0.03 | 251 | 238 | 237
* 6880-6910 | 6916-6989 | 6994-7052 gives -0.03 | 259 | 264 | 253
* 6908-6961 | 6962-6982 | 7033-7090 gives -0.08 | 258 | 274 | 249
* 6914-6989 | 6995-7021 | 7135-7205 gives 0.02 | 263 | 252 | 237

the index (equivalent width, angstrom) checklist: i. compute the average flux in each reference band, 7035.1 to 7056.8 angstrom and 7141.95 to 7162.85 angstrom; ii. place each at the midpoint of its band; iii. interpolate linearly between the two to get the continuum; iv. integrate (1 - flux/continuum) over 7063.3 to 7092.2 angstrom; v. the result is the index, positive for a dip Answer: 1.1 angstrom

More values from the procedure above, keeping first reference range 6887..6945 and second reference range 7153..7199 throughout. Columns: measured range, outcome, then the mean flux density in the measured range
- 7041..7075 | -0.6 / 251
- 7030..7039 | -0.1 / 251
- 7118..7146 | 0.1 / 240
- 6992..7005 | -0.2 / 254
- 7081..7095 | 0.0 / 245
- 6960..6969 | -1.0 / 283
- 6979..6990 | -0.2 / 257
